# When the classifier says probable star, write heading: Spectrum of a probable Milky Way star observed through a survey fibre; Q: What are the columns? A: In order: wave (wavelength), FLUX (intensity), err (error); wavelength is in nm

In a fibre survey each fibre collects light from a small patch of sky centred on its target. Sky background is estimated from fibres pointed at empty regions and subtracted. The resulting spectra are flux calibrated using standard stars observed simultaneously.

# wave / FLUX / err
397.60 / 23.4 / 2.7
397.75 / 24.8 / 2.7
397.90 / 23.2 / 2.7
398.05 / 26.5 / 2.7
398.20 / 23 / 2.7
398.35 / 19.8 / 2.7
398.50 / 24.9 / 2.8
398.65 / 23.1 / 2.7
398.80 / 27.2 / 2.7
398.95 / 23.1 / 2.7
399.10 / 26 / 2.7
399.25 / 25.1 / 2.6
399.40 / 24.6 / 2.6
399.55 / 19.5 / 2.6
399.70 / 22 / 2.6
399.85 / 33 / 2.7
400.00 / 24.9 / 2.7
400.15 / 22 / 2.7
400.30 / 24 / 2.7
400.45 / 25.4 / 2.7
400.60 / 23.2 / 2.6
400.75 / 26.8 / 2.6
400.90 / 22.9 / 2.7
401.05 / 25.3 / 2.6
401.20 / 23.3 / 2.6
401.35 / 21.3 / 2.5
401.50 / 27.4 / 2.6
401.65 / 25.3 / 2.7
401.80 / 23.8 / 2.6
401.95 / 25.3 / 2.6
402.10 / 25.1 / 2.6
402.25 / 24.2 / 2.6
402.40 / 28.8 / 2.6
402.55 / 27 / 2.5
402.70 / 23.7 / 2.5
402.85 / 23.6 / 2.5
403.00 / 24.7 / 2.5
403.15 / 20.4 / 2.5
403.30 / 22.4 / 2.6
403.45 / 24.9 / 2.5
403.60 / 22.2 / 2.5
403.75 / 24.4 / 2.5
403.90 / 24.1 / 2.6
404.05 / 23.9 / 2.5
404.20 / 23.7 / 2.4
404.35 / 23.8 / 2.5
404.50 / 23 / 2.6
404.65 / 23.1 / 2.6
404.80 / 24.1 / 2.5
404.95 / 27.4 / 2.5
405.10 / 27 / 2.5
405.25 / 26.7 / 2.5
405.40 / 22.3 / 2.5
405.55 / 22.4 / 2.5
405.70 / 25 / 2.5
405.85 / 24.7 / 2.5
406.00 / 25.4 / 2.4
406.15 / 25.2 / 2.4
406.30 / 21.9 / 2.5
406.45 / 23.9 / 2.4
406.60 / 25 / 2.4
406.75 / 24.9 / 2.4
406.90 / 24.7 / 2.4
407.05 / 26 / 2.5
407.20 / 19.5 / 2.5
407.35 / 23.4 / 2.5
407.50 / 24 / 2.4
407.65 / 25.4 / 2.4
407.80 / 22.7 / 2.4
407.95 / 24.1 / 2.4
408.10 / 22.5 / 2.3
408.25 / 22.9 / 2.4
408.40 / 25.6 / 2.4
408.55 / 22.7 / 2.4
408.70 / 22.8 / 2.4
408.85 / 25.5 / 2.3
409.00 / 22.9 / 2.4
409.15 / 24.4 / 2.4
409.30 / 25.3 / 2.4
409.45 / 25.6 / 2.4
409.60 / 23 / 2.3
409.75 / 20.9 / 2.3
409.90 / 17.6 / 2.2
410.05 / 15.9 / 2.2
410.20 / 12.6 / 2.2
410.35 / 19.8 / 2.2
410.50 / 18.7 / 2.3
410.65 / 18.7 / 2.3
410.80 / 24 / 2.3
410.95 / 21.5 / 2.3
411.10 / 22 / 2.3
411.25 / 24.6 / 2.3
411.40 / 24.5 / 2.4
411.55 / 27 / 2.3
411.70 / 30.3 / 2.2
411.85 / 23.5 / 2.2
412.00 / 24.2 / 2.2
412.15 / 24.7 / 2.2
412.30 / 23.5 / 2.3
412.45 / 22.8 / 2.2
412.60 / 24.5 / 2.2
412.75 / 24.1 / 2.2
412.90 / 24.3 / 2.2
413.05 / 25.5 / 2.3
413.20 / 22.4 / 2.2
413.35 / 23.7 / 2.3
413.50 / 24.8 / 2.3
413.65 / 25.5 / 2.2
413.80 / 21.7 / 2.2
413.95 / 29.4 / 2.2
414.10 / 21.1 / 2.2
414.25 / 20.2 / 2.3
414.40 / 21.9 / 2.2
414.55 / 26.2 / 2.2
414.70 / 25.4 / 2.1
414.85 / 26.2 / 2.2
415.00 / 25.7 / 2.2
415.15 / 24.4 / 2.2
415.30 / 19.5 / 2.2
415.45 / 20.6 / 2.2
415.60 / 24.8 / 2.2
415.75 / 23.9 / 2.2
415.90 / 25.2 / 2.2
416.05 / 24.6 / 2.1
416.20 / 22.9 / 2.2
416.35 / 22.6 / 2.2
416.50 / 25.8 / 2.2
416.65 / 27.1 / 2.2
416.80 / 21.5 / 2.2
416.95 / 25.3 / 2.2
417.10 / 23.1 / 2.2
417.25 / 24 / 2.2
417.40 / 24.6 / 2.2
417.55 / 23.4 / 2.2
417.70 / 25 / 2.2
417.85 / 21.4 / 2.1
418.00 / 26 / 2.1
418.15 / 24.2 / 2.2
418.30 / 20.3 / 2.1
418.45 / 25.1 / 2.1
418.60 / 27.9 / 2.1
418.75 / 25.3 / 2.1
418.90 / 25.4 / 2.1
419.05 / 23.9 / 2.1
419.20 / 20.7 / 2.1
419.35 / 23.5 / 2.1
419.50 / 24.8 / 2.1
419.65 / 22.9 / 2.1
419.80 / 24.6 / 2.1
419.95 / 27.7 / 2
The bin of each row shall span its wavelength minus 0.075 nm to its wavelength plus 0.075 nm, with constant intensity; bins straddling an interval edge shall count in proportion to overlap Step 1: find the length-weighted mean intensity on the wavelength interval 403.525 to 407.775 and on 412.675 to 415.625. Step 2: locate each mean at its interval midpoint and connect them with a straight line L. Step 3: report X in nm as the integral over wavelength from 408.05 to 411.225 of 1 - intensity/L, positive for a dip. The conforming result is 0.31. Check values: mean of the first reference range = 24.2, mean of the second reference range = 23.9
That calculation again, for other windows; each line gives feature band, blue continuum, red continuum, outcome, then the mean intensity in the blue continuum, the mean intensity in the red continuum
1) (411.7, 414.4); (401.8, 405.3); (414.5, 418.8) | 0.03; 24.5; 24.2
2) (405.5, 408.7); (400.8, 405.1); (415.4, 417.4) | 0.04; 24.3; 24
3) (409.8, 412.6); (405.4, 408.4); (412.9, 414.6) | 0.21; 23.9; 23.8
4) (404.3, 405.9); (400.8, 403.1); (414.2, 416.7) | 0.00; 24.8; 23.9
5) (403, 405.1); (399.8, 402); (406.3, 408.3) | 0.04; 24.8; 23.7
